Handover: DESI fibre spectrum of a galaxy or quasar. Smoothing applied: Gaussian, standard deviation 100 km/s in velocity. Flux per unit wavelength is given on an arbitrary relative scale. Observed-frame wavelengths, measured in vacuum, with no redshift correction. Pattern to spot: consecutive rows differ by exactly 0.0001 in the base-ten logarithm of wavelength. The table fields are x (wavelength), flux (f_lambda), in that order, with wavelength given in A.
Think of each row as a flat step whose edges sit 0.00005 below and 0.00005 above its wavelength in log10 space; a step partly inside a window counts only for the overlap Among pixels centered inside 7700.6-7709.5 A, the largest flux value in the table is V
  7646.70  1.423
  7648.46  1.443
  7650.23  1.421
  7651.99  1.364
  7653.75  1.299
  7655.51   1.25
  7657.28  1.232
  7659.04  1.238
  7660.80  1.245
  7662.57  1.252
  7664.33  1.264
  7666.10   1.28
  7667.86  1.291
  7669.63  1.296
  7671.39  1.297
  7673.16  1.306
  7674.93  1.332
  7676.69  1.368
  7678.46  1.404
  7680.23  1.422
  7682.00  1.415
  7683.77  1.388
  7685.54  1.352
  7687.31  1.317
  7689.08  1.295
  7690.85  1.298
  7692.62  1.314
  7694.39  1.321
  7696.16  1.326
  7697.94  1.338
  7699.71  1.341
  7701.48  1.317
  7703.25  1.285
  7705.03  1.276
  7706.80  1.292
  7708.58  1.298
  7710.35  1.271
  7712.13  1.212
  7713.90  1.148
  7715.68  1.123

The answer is 1.317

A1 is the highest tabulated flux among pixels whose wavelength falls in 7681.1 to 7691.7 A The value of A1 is 1.415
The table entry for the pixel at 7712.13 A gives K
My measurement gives 1.212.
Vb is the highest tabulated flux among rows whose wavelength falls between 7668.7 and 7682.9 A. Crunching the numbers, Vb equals 1.422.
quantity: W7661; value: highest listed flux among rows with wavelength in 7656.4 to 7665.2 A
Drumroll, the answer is 1.264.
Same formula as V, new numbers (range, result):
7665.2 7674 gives 1.306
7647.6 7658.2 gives 1.443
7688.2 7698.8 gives 1.338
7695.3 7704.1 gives 1.341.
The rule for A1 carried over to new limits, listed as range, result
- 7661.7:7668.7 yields 1.291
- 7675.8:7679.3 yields 1.404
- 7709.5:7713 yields 1.271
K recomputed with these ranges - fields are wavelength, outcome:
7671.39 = 1.297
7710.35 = 1.271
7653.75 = 1.299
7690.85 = 1.298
